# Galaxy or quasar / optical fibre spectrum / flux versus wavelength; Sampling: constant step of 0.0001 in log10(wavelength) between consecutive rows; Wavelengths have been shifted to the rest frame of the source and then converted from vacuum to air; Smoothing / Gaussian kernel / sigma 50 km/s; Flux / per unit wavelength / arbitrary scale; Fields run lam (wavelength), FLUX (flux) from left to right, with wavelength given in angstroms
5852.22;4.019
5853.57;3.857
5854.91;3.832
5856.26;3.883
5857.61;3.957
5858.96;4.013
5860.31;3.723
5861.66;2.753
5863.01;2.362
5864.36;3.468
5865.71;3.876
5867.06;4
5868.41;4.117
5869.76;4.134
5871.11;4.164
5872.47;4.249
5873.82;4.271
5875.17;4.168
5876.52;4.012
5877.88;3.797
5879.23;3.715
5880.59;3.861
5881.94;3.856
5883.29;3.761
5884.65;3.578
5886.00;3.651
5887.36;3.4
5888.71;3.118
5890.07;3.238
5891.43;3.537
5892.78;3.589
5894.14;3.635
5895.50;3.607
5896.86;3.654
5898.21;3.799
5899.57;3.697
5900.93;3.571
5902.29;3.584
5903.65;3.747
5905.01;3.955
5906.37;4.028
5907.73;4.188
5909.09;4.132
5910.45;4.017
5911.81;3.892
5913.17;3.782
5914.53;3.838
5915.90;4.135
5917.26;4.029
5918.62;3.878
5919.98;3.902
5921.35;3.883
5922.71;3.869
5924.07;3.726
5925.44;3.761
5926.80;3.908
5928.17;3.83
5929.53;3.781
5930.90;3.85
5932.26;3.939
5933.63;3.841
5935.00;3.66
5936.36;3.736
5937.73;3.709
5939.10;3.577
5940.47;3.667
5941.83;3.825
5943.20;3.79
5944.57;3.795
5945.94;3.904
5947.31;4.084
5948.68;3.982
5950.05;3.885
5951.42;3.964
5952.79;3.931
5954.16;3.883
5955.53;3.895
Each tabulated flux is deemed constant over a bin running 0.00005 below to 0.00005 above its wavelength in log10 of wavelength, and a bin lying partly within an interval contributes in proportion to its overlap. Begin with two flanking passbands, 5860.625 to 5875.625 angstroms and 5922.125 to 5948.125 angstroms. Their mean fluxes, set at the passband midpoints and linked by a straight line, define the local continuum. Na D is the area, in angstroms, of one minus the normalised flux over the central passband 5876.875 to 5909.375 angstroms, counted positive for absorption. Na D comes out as 0.8 angstroms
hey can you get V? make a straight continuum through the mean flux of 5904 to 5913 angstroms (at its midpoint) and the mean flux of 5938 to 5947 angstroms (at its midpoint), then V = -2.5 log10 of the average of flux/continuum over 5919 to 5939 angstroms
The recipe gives 0.017 mag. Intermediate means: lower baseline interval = 4.01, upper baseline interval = 3.77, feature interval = 3.81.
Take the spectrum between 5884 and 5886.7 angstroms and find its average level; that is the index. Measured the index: 3.61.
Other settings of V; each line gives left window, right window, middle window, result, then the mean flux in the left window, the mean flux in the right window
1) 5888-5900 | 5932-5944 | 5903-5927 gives -0.08 mag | 3.54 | 3.74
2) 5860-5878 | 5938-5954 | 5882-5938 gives 0.02 mag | 3.79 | 3.85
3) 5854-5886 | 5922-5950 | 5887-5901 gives 0.08 mag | 3.8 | 3.81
